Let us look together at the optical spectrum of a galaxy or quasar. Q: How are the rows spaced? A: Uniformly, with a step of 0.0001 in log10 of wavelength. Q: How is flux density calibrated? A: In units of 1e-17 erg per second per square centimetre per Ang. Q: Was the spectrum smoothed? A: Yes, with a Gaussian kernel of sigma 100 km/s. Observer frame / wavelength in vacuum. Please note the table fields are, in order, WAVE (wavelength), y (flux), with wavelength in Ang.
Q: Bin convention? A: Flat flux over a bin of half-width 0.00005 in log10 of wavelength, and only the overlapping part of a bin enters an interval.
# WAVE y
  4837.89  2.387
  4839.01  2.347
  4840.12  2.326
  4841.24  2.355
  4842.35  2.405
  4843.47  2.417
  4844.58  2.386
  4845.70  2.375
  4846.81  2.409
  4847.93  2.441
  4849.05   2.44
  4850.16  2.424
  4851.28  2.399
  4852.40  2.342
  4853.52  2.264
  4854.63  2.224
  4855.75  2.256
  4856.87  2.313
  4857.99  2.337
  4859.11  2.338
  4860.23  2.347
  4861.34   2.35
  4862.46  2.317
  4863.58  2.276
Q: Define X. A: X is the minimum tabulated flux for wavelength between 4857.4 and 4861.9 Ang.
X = 2.337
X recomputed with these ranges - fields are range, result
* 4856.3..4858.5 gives 2.313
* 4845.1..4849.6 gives 2.375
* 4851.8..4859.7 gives 2.224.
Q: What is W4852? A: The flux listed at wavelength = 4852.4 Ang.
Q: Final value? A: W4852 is 2.342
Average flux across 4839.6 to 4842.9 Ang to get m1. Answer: 2.36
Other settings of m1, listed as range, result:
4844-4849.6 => 2.41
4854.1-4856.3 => 2.24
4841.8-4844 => 2.41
